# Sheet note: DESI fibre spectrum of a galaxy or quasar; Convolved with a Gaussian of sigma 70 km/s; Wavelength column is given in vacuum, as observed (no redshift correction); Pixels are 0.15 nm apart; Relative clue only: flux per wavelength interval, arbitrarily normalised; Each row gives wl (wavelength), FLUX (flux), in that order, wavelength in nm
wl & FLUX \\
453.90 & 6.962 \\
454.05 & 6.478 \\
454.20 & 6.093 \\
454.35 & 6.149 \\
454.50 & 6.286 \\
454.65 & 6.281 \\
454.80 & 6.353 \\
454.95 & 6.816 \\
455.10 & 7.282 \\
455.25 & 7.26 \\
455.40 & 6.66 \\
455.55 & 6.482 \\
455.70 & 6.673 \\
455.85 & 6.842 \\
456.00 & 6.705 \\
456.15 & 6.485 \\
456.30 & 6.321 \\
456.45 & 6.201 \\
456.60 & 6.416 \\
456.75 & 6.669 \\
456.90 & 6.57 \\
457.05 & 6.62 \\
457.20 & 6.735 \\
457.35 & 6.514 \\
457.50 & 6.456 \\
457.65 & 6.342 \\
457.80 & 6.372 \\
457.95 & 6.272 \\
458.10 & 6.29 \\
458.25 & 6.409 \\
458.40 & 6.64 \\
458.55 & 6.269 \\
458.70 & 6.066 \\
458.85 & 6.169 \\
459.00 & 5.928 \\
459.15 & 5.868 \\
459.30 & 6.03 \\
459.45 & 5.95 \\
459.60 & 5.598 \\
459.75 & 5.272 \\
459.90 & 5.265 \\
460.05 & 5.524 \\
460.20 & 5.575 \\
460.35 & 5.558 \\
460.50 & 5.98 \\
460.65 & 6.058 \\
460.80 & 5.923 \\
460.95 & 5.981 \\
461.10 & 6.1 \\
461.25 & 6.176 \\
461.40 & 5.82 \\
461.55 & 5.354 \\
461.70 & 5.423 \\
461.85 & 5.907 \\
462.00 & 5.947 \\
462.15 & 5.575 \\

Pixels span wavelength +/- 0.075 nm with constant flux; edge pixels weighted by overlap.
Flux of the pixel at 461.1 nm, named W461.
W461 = 6.1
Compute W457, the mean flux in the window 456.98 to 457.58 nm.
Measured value 6.58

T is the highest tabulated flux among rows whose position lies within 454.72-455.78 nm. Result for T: 7.282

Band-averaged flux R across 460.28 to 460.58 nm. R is 5.78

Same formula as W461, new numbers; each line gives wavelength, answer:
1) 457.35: 6.514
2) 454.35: 6.149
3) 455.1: 7.282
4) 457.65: 6.342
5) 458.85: 6.169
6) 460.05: 5.524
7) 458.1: 6.29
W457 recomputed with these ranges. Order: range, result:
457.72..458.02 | 6.32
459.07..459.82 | 5.75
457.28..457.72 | 6.44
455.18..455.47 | 6.96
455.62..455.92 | 6.75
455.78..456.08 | 6.77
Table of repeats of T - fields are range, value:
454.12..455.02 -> 6.816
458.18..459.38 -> 6.64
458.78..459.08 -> 6.169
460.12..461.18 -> 6.1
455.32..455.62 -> 6.66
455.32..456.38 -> 6.842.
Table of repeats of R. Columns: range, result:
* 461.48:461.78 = 5.4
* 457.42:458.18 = 6.35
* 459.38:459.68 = 5.76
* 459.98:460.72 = 5.74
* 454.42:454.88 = 6.31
